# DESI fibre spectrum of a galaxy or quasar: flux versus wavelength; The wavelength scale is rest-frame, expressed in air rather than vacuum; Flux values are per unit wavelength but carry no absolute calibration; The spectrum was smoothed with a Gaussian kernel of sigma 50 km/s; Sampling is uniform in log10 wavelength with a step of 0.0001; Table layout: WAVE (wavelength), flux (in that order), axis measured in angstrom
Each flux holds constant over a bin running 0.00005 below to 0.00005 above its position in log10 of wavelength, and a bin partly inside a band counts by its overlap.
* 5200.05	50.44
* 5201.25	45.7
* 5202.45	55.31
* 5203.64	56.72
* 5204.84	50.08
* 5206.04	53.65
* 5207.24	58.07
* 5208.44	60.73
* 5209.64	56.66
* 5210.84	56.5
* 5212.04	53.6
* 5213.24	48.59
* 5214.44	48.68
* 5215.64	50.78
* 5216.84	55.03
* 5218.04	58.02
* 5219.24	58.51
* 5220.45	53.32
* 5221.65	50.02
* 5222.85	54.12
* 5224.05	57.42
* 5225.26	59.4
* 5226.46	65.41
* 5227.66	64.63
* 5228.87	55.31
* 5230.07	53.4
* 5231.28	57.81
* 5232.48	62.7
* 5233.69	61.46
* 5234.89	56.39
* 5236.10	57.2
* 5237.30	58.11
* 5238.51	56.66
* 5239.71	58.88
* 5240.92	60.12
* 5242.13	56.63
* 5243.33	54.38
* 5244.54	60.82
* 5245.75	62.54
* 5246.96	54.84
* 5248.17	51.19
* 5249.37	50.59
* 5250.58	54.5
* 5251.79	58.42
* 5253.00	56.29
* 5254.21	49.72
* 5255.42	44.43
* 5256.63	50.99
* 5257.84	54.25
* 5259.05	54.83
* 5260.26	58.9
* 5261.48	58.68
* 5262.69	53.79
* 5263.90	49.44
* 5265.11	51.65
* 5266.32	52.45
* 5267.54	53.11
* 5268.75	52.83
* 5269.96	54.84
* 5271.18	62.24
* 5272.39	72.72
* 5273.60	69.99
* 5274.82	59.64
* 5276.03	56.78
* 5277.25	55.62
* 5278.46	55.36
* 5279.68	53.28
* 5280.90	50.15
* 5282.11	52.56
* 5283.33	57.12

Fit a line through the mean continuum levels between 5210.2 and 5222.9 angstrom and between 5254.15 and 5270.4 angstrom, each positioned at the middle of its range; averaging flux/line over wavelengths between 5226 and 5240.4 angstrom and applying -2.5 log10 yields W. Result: -0.111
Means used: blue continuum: 53.4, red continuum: 52.9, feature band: 58.9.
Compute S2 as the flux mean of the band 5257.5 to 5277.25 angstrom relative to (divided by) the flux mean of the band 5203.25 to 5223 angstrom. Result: 1.1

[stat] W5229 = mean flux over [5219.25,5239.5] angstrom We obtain 57.8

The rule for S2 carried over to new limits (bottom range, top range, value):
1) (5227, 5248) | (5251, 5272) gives 0.93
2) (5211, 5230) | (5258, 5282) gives 1.02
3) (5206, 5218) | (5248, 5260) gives 0.97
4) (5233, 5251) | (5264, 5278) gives 1.02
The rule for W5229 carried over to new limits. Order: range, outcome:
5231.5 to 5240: 58.8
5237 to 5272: 55.1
